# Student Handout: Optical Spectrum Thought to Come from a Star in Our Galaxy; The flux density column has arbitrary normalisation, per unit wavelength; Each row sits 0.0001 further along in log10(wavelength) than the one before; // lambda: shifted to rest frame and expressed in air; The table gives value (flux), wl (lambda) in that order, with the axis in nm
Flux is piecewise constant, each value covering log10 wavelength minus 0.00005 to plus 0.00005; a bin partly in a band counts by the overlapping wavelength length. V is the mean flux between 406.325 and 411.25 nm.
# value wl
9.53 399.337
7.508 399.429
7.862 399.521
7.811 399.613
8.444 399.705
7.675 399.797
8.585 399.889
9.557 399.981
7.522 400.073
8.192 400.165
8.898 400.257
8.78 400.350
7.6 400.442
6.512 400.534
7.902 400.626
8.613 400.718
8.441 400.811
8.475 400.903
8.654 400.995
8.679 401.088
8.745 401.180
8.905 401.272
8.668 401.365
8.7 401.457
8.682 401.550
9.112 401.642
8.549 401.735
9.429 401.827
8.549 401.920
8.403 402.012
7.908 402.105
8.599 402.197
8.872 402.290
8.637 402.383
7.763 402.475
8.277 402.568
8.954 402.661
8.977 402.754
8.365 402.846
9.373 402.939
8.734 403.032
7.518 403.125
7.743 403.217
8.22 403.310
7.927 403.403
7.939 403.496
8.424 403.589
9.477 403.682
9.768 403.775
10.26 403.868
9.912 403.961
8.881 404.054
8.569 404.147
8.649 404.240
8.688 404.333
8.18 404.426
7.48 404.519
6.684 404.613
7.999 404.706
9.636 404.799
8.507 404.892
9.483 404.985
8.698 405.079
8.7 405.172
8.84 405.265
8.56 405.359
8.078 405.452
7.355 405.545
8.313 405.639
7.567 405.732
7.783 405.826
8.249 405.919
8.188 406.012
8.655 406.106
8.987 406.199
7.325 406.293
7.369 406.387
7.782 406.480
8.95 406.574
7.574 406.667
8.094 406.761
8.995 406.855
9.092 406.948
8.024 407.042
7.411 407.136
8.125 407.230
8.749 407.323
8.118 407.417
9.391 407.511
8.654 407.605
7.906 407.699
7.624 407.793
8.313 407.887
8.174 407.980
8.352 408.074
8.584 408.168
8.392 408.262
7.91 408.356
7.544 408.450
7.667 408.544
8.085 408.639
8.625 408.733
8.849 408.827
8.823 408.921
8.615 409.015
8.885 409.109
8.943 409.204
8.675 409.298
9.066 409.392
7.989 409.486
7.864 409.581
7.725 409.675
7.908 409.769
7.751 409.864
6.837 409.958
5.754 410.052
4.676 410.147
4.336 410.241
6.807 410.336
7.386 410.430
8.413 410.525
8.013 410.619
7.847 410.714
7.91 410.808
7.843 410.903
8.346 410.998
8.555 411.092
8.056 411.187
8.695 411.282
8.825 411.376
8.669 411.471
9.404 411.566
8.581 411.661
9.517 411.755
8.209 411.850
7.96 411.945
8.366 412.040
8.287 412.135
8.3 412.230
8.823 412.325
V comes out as 7.99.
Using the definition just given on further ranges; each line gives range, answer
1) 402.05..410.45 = 8.22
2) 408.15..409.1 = 8.32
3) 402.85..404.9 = 8.57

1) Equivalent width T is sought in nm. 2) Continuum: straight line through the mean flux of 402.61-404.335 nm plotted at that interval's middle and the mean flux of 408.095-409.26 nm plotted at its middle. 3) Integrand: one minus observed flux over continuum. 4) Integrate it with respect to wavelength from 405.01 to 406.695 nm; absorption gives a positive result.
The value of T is 0.08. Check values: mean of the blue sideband 8.76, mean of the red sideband 8.41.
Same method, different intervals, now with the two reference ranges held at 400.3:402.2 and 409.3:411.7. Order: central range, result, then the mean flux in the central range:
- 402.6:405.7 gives -0.12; 8.57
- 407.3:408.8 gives -0.06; 8.25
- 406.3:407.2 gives -0.01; 8.1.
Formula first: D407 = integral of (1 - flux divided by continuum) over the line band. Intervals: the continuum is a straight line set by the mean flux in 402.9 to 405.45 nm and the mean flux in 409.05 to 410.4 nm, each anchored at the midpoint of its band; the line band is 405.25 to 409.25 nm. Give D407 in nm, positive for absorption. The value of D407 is -0.17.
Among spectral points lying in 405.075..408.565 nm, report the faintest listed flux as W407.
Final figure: 7.325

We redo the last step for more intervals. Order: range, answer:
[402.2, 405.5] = 6.684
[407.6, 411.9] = 4.336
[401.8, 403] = 7.763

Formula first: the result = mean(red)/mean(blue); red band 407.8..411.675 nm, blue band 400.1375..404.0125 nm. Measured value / 0.9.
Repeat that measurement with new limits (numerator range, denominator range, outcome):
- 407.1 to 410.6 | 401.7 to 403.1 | 0.92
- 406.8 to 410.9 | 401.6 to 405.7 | 0.93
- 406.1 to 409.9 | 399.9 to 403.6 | 0.98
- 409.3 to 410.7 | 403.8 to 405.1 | 0.83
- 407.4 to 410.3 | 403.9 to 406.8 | 0.95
